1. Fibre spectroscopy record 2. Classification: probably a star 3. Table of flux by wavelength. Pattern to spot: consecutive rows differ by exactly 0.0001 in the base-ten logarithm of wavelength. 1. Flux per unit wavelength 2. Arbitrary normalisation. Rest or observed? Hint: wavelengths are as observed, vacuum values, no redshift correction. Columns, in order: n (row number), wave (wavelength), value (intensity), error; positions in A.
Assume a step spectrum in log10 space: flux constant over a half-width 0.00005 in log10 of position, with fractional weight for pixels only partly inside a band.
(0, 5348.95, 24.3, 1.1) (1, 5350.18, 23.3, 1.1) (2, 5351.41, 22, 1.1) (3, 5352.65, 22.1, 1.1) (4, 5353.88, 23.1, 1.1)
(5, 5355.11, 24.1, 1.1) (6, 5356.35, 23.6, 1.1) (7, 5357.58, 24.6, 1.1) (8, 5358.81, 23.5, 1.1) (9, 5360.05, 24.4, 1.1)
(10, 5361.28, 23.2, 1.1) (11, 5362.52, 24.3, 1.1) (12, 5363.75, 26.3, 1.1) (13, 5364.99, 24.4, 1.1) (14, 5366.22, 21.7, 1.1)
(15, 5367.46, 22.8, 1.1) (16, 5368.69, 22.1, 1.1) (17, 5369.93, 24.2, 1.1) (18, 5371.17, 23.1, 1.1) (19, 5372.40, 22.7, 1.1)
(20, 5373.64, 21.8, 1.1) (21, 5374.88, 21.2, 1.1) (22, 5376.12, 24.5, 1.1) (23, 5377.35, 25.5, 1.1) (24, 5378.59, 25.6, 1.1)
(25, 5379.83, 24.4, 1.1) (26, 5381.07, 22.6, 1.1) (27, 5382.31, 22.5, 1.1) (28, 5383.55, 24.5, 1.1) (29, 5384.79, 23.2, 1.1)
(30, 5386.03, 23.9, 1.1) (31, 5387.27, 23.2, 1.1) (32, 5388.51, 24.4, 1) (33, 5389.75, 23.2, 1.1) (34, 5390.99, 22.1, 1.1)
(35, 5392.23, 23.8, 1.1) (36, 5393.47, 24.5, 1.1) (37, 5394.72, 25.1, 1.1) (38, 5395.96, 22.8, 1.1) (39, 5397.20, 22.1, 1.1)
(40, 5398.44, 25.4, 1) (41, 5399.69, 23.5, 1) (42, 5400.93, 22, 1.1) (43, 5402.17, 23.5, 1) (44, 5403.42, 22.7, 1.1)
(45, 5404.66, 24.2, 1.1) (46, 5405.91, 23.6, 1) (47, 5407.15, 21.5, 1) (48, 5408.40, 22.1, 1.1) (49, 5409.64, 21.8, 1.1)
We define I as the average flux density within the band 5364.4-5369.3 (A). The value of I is 22.8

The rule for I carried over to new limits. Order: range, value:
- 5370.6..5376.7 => 22.6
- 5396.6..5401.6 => 23.3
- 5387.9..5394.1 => 23.6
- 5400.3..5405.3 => 23.1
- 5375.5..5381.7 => 24.5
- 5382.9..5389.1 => 23.8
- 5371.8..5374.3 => 22.2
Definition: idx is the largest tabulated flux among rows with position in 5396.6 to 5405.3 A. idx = 25.4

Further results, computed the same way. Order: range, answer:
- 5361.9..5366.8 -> 26.3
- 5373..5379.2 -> 25.6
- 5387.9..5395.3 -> 25.1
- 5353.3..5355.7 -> 24.1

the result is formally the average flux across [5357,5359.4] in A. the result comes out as 24.1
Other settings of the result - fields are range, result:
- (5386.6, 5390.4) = 23.6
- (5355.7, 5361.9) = 23.8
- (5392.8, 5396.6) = 24.1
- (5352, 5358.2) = 23.5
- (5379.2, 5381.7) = 23.5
